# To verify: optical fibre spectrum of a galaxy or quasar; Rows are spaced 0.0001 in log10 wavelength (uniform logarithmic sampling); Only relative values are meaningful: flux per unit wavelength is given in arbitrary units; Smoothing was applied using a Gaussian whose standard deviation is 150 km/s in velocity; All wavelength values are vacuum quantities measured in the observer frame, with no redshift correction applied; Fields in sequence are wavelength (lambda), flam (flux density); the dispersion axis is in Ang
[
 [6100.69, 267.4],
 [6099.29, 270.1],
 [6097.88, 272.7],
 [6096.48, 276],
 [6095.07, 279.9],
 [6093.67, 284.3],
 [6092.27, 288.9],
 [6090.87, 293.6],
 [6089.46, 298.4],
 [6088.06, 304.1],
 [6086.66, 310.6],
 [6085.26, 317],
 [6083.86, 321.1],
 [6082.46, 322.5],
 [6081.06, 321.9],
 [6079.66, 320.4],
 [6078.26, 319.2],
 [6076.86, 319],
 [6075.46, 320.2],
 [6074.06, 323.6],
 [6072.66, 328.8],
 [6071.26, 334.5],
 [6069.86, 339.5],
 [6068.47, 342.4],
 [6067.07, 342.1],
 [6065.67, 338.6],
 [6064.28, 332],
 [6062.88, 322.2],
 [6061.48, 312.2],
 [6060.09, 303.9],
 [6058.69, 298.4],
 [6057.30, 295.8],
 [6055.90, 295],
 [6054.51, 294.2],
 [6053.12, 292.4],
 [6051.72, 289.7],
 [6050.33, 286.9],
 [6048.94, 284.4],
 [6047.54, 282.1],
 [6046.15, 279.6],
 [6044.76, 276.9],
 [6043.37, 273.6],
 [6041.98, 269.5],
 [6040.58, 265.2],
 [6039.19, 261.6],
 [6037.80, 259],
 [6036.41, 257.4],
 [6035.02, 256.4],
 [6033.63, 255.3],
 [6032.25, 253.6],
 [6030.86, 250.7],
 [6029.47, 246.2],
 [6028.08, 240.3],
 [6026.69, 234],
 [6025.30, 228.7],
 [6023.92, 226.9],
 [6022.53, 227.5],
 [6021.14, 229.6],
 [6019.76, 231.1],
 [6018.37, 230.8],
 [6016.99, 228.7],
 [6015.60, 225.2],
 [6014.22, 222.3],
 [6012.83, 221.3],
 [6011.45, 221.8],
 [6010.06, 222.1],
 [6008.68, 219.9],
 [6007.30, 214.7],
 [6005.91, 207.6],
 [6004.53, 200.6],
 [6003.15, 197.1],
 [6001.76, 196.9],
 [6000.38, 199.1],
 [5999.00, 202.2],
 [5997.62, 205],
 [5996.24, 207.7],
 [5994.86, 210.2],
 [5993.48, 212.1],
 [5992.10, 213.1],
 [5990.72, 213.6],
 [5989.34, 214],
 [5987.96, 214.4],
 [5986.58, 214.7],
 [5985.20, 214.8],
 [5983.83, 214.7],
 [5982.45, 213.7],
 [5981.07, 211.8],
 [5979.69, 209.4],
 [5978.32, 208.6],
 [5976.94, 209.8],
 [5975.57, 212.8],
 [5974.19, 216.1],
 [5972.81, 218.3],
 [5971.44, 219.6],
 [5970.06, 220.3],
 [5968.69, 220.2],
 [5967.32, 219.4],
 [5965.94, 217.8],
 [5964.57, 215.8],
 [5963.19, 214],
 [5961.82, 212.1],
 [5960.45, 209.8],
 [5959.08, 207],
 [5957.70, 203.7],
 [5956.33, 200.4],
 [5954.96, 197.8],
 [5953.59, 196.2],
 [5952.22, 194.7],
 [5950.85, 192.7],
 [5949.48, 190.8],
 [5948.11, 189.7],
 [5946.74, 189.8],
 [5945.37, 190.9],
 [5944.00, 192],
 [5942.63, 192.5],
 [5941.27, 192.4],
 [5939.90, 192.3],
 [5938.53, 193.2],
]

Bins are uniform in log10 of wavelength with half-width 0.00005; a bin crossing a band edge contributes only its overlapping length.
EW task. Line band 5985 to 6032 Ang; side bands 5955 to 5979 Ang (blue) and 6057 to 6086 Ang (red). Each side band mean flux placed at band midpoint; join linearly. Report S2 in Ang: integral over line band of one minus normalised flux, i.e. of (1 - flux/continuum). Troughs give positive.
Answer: 6.8 Ang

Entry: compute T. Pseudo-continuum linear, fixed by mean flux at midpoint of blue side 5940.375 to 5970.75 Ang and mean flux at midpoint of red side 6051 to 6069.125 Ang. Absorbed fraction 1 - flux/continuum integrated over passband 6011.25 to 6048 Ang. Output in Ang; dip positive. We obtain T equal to 4.5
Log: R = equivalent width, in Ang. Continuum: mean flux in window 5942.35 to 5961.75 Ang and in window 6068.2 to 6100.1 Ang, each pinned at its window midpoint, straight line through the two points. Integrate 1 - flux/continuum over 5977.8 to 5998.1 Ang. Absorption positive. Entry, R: 1.4 Ang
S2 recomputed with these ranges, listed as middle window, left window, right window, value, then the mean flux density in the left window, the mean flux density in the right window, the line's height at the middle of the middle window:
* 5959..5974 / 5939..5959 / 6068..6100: -0.5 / 194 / 309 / 209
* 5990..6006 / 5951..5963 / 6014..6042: 1.4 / 203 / 243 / 226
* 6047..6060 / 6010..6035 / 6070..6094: -0.7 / 234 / 314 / 276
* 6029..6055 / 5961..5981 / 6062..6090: 1.7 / 215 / 324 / 289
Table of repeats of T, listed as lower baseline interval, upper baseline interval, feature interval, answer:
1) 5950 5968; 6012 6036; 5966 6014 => 1.7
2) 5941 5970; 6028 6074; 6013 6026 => 1.7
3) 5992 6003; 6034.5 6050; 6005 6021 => 0.4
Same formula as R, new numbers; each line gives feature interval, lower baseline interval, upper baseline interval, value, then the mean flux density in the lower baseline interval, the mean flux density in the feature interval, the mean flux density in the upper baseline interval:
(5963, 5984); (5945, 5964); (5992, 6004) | -1.41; 199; 215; 204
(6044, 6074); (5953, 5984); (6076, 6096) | -2.43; 212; 308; 307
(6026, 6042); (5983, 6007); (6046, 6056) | 0.64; 208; 253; 288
